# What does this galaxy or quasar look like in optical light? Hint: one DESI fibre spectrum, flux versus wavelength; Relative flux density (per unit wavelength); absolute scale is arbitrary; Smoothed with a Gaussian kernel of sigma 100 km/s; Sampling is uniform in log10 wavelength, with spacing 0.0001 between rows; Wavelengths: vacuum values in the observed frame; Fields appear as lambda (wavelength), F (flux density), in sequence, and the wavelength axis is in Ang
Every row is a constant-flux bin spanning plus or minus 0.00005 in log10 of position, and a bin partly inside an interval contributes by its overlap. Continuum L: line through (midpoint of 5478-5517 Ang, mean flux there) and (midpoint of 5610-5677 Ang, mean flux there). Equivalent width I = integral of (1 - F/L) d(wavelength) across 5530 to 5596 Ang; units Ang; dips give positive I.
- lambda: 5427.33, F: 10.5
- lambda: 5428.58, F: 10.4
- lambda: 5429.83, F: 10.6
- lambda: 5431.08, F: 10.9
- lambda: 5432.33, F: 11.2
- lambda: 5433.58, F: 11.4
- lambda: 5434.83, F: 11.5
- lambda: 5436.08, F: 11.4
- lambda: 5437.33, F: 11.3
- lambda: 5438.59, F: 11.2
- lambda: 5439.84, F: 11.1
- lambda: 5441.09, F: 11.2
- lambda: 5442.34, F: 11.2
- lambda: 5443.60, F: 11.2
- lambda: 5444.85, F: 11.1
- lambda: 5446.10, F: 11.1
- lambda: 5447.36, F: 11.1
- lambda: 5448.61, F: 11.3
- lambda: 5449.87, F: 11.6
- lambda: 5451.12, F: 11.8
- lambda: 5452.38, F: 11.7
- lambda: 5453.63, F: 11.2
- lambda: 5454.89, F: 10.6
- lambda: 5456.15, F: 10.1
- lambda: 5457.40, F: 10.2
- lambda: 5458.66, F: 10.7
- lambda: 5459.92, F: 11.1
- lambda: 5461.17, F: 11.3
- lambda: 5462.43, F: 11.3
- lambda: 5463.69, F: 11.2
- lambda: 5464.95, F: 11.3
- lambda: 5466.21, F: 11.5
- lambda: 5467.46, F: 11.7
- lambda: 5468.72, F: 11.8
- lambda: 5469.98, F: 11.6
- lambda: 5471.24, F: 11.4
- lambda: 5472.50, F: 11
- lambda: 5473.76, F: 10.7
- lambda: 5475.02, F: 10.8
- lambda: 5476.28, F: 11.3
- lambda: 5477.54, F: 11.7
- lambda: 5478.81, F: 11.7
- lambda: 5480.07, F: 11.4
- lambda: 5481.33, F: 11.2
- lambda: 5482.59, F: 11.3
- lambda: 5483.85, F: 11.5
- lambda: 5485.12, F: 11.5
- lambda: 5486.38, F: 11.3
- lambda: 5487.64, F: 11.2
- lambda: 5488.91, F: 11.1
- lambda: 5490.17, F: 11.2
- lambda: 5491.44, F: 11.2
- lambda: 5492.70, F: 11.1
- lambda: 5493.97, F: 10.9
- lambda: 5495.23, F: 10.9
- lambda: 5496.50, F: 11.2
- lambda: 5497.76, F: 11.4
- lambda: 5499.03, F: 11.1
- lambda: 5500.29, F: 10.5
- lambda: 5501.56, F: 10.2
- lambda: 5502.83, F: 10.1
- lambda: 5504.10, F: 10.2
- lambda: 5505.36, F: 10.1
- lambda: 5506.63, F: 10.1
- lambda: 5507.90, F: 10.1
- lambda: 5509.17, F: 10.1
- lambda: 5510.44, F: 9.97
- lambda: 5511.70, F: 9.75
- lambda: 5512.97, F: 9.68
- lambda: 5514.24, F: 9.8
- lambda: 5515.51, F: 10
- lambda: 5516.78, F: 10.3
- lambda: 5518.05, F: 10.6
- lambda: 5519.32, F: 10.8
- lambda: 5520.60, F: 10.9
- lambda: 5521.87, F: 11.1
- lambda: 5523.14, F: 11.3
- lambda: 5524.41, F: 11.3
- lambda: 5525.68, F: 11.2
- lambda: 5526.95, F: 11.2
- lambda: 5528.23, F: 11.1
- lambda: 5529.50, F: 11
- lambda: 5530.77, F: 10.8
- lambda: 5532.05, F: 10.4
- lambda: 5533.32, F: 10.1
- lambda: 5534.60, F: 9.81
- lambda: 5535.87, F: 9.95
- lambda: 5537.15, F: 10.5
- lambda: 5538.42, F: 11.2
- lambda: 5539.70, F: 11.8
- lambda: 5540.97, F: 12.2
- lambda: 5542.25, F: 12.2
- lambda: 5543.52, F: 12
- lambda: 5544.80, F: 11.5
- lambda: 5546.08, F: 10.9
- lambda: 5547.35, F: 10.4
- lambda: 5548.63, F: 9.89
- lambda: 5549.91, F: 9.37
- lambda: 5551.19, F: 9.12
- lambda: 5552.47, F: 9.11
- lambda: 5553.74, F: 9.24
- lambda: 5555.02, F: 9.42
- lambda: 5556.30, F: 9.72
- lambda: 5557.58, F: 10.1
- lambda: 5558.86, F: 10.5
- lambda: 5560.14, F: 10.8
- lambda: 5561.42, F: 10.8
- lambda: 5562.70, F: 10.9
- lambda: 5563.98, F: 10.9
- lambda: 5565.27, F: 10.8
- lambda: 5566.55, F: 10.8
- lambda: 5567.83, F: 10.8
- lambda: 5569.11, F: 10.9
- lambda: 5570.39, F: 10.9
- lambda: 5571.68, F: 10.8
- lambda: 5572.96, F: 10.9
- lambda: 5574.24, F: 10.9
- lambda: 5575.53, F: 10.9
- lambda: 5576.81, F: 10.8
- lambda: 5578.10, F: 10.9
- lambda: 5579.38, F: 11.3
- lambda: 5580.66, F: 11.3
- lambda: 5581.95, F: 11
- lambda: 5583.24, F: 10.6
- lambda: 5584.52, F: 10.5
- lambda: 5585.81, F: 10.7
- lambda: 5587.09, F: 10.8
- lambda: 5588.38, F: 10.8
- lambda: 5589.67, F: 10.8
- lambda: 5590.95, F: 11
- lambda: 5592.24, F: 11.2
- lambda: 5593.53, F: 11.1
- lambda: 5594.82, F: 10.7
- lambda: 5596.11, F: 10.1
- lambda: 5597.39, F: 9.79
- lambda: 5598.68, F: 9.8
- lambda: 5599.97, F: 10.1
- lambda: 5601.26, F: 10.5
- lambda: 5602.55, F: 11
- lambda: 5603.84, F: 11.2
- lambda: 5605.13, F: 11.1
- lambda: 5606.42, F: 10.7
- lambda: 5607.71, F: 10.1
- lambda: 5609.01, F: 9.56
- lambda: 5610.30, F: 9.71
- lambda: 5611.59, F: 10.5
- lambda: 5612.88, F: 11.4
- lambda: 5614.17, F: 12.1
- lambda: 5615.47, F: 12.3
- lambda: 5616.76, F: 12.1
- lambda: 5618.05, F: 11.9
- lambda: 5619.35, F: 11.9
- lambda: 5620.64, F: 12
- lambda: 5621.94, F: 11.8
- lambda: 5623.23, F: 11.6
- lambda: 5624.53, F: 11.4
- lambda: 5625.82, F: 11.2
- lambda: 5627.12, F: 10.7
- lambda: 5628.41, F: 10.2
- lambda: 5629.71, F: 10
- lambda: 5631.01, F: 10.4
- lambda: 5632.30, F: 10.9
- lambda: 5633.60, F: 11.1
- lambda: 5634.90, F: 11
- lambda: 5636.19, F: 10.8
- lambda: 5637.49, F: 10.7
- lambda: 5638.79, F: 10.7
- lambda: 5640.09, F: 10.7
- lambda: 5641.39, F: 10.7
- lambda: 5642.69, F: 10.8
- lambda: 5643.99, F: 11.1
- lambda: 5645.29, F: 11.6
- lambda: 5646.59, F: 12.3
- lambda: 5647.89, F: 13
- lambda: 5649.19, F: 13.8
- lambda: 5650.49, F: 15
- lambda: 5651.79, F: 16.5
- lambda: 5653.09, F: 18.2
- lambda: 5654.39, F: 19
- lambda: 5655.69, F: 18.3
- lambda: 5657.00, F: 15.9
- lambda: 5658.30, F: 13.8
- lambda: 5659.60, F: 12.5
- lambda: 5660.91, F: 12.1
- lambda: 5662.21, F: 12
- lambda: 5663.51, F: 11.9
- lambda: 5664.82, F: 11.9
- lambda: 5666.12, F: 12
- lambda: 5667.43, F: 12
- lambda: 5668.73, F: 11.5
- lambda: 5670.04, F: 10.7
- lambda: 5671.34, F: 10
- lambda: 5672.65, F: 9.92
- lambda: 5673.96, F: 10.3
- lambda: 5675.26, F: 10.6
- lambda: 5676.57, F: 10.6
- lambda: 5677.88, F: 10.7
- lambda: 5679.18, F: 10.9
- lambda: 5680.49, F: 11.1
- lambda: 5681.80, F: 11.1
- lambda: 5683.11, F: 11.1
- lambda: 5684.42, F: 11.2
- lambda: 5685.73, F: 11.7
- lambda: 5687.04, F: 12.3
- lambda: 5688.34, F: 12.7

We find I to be 3.7 Ang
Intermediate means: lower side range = 10.7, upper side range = 12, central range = 10.7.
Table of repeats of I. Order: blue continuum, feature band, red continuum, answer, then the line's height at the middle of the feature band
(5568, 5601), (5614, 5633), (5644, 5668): 1.7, 12.5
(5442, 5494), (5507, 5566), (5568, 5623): 2.8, 11.1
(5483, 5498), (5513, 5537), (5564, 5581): 1.0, 11.1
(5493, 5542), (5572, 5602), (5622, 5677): 1.8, 11.4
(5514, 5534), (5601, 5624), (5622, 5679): 0.9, 11.7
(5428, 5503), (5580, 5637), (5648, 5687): 6.1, 12.2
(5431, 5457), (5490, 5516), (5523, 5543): 1.5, 11.1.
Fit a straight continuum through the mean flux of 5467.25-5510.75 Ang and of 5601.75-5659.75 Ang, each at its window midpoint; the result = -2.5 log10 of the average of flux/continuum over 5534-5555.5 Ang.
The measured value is 0.09 mag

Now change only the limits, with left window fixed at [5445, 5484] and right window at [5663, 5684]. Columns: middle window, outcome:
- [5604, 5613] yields 0.07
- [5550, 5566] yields 0.11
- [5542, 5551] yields 0.04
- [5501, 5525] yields 0.09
